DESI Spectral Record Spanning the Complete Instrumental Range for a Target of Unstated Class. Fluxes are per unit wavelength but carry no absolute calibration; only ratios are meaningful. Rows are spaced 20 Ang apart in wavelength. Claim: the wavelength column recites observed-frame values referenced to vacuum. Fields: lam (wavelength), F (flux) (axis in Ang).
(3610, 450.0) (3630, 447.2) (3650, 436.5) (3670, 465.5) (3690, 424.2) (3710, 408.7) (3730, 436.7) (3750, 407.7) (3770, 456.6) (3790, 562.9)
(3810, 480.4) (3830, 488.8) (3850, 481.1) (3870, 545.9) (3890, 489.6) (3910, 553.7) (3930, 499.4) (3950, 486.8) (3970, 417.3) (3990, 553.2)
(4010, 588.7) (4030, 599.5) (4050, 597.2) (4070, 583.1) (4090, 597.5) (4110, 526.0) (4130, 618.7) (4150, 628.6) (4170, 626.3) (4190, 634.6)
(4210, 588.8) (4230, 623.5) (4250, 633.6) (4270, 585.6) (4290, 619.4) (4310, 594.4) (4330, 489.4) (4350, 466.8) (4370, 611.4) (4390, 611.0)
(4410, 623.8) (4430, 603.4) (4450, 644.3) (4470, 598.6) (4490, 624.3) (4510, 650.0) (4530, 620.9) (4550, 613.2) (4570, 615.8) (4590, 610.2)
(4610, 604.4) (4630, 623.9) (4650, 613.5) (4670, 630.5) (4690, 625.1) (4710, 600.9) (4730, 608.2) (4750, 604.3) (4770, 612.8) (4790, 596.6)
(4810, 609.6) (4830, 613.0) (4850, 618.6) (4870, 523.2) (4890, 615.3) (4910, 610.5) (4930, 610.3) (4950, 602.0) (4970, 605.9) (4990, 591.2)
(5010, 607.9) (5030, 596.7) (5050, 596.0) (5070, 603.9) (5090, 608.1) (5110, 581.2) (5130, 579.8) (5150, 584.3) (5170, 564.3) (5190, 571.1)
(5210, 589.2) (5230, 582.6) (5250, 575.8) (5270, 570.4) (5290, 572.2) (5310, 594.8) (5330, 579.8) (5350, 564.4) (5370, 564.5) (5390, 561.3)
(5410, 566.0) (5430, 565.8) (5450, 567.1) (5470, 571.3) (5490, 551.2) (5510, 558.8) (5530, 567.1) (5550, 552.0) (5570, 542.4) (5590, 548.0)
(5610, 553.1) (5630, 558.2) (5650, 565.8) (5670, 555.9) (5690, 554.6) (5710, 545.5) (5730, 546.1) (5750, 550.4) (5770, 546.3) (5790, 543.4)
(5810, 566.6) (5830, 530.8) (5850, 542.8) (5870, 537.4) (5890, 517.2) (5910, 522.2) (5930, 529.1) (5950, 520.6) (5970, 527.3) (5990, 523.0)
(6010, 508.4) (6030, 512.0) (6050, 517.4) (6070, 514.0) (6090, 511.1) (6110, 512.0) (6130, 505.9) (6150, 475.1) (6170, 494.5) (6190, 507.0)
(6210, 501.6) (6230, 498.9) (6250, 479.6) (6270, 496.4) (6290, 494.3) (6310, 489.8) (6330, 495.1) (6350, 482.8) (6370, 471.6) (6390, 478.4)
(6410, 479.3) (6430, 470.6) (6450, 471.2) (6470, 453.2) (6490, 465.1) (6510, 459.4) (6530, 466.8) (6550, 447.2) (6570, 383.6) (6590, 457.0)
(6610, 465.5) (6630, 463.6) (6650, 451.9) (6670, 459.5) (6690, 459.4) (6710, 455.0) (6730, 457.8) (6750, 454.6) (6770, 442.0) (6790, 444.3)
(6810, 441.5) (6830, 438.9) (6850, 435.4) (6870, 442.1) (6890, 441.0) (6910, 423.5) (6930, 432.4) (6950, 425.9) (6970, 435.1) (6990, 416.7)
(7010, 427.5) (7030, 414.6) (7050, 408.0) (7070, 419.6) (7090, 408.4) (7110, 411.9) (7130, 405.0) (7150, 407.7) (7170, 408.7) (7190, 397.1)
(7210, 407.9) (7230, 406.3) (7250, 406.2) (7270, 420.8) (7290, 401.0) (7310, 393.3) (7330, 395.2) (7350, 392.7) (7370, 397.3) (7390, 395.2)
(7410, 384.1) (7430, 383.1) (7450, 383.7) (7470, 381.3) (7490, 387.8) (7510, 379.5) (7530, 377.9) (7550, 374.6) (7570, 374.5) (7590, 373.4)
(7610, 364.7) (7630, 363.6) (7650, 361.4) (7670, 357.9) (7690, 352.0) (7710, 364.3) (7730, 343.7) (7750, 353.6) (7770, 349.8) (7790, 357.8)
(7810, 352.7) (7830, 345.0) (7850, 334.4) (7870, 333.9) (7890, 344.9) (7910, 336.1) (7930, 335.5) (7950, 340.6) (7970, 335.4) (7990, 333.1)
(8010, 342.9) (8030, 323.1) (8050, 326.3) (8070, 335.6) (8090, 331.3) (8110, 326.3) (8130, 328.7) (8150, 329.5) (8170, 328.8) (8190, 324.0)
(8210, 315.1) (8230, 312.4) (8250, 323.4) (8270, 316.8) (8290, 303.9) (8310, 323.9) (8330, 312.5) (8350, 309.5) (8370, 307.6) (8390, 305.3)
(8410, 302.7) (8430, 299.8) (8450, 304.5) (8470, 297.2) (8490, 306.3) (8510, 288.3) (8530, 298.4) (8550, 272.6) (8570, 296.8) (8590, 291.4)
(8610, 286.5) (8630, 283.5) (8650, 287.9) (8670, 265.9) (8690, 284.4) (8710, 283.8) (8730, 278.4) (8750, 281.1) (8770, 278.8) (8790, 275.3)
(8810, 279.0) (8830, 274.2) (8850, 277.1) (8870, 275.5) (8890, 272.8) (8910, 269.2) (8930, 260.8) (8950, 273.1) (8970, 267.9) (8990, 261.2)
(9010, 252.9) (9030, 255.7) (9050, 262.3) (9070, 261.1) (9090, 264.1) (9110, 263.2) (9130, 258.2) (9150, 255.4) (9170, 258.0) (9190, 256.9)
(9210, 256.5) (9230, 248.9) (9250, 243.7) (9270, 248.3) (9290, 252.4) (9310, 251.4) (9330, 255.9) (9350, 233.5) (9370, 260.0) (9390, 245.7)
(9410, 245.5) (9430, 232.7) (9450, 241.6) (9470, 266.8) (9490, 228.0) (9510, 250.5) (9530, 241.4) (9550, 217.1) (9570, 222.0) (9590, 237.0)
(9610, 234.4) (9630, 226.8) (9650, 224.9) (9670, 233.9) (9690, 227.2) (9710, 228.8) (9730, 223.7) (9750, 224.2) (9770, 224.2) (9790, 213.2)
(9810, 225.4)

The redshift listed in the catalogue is 0.00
